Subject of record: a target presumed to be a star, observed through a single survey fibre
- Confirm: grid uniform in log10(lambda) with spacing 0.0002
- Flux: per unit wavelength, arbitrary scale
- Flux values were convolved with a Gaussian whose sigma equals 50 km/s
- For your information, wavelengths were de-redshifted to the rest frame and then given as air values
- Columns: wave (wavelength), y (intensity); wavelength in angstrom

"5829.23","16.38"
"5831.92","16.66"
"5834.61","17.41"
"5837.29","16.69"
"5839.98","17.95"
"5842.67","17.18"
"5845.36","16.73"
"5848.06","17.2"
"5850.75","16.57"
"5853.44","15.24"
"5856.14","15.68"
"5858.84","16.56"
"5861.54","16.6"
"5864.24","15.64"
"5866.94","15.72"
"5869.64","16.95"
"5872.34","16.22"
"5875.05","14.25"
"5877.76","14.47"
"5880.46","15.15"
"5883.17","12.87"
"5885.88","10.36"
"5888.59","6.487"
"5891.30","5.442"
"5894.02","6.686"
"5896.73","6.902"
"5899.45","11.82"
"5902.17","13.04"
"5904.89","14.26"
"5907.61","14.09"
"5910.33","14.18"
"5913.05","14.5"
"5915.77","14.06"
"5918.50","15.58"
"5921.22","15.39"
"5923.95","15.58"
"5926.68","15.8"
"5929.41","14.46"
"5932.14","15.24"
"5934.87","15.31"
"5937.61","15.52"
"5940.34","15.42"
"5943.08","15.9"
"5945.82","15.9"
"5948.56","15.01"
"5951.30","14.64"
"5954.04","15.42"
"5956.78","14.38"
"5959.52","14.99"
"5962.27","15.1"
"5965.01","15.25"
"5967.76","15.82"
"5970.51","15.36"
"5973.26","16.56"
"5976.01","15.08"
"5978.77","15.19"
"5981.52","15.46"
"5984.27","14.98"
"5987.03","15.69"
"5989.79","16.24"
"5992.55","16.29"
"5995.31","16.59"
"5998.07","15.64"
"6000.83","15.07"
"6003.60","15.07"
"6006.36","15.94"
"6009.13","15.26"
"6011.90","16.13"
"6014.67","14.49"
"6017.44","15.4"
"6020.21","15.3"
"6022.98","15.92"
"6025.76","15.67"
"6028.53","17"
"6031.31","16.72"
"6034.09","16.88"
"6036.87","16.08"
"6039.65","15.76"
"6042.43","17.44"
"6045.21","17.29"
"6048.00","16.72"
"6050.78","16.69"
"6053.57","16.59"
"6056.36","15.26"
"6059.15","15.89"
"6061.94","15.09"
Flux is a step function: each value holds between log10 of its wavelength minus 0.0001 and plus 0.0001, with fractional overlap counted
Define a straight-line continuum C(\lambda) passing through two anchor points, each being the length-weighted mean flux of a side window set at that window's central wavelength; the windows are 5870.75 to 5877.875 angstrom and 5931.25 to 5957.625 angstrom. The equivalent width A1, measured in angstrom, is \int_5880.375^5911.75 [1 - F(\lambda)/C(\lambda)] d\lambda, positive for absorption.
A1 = 9.1 angstrom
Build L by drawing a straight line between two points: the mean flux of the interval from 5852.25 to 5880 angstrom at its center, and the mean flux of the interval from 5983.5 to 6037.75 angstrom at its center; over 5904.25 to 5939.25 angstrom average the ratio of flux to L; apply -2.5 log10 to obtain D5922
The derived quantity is 0.06 mag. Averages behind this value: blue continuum 15.7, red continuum 15.8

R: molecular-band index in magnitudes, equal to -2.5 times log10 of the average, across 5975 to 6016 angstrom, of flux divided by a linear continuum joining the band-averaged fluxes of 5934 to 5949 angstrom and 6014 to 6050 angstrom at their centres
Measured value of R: 0.03 mag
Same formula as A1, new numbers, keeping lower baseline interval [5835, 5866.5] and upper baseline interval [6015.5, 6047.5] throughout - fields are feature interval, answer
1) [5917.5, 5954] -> 2.4 angstrom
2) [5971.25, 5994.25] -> 0.9 angstrom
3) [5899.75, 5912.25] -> 2.1 angstrom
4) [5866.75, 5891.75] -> 5.4 angstrom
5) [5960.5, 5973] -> 0.7 angstrom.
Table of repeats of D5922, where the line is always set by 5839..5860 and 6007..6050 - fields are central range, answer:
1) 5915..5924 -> 0.087 mag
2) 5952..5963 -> 0.096 mag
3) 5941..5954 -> 0.068 mag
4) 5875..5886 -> 0.207 mag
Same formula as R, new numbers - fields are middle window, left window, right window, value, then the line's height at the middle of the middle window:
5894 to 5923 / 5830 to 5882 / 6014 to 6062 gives 0.23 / 16.2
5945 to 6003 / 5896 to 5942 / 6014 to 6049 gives -0.01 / 15.2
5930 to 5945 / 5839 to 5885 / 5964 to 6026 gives 0.02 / 15.7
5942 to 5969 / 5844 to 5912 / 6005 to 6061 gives -0.03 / 14.8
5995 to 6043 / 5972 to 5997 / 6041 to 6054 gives 0.04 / 16.4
